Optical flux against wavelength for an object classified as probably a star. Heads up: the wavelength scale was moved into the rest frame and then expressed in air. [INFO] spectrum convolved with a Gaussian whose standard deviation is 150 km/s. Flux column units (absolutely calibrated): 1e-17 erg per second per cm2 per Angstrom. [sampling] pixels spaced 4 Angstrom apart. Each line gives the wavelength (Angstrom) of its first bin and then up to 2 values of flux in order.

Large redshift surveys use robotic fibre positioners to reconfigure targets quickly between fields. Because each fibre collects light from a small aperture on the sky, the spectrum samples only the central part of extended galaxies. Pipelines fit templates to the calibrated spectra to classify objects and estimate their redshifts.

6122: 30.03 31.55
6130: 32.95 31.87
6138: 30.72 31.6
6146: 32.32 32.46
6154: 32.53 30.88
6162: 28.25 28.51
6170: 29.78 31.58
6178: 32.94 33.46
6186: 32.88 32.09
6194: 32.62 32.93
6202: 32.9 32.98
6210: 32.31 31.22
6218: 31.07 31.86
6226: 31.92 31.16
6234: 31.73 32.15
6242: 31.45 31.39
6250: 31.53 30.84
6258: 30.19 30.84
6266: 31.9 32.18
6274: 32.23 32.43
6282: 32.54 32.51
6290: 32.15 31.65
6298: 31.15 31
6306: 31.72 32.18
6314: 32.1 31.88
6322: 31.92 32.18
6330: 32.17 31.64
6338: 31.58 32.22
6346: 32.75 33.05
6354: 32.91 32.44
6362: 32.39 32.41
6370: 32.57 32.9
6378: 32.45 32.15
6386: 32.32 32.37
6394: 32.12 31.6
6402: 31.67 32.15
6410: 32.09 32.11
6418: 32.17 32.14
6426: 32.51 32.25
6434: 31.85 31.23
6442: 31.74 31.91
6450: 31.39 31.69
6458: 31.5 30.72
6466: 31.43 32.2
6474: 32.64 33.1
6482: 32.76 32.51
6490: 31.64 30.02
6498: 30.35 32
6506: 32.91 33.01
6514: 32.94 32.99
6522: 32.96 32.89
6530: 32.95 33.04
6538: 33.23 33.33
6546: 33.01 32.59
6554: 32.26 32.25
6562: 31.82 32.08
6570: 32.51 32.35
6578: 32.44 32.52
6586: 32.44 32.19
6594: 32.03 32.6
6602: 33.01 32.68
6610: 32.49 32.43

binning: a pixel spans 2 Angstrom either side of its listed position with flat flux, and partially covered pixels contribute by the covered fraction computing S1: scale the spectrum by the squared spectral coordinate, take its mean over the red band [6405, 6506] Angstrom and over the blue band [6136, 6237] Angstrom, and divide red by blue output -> 1.09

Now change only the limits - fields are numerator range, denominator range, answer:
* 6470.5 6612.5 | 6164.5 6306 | 1.12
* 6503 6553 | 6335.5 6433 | 1.07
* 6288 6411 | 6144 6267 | 1.06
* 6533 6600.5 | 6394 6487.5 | 1.06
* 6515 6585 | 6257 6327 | 1.11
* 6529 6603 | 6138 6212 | 1.16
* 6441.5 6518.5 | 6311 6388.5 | 1.03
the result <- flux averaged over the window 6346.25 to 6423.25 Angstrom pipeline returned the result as 32.3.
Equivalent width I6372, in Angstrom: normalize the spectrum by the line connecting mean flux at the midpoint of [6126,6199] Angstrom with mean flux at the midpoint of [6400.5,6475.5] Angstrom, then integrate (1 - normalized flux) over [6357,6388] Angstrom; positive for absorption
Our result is -0.6 Angstrom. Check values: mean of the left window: 31.7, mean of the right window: 31.9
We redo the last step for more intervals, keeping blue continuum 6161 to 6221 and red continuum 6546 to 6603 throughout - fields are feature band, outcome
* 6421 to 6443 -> 0.1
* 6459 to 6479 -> 0.2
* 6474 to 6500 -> 0.4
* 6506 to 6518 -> -0.3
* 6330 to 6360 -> -0.3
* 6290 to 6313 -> 0.2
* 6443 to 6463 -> 0.4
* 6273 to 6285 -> -0.2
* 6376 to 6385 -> -0.1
